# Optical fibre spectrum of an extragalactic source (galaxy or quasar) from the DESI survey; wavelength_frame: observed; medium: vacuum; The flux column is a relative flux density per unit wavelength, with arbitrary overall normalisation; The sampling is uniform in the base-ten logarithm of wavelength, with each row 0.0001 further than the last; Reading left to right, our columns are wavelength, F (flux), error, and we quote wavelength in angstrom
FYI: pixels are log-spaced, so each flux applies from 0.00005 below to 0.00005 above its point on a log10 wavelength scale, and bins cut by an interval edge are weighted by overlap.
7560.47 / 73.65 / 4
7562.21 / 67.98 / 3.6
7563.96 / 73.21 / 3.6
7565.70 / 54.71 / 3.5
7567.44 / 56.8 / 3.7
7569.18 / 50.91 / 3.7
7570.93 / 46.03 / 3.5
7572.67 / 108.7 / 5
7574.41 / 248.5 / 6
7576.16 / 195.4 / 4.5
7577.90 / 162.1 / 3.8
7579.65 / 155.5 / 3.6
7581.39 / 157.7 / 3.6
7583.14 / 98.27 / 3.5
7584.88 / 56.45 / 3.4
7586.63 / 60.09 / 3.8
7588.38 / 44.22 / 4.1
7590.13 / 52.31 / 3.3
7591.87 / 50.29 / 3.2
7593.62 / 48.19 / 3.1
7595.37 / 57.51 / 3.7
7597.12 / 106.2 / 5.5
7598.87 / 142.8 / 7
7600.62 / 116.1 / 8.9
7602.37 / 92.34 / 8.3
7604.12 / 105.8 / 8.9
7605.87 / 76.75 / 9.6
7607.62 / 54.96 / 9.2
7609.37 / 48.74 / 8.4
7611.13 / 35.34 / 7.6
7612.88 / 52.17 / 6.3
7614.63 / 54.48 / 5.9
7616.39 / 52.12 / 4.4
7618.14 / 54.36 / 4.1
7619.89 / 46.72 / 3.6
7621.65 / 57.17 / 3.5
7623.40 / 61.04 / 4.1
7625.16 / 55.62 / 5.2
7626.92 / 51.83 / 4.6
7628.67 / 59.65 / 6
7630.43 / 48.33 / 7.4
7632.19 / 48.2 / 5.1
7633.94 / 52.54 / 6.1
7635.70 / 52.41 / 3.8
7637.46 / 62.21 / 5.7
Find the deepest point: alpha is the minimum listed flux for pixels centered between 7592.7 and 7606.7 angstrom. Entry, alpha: 48.19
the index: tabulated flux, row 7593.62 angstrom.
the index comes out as 48.19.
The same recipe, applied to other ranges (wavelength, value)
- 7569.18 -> 50.91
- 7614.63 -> 54.48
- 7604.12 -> 105.8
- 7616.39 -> 52.12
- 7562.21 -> 67.98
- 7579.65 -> 155.5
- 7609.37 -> 48.74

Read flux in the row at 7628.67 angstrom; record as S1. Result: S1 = 59.65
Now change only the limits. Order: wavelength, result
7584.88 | 56.45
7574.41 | 248.5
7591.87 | 50.29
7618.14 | 54.36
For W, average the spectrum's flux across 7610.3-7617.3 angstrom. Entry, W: 48.7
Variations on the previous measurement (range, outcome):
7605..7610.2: 60.3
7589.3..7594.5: 50.3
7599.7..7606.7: 98.2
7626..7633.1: 52.1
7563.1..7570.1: 58.8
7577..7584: 144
